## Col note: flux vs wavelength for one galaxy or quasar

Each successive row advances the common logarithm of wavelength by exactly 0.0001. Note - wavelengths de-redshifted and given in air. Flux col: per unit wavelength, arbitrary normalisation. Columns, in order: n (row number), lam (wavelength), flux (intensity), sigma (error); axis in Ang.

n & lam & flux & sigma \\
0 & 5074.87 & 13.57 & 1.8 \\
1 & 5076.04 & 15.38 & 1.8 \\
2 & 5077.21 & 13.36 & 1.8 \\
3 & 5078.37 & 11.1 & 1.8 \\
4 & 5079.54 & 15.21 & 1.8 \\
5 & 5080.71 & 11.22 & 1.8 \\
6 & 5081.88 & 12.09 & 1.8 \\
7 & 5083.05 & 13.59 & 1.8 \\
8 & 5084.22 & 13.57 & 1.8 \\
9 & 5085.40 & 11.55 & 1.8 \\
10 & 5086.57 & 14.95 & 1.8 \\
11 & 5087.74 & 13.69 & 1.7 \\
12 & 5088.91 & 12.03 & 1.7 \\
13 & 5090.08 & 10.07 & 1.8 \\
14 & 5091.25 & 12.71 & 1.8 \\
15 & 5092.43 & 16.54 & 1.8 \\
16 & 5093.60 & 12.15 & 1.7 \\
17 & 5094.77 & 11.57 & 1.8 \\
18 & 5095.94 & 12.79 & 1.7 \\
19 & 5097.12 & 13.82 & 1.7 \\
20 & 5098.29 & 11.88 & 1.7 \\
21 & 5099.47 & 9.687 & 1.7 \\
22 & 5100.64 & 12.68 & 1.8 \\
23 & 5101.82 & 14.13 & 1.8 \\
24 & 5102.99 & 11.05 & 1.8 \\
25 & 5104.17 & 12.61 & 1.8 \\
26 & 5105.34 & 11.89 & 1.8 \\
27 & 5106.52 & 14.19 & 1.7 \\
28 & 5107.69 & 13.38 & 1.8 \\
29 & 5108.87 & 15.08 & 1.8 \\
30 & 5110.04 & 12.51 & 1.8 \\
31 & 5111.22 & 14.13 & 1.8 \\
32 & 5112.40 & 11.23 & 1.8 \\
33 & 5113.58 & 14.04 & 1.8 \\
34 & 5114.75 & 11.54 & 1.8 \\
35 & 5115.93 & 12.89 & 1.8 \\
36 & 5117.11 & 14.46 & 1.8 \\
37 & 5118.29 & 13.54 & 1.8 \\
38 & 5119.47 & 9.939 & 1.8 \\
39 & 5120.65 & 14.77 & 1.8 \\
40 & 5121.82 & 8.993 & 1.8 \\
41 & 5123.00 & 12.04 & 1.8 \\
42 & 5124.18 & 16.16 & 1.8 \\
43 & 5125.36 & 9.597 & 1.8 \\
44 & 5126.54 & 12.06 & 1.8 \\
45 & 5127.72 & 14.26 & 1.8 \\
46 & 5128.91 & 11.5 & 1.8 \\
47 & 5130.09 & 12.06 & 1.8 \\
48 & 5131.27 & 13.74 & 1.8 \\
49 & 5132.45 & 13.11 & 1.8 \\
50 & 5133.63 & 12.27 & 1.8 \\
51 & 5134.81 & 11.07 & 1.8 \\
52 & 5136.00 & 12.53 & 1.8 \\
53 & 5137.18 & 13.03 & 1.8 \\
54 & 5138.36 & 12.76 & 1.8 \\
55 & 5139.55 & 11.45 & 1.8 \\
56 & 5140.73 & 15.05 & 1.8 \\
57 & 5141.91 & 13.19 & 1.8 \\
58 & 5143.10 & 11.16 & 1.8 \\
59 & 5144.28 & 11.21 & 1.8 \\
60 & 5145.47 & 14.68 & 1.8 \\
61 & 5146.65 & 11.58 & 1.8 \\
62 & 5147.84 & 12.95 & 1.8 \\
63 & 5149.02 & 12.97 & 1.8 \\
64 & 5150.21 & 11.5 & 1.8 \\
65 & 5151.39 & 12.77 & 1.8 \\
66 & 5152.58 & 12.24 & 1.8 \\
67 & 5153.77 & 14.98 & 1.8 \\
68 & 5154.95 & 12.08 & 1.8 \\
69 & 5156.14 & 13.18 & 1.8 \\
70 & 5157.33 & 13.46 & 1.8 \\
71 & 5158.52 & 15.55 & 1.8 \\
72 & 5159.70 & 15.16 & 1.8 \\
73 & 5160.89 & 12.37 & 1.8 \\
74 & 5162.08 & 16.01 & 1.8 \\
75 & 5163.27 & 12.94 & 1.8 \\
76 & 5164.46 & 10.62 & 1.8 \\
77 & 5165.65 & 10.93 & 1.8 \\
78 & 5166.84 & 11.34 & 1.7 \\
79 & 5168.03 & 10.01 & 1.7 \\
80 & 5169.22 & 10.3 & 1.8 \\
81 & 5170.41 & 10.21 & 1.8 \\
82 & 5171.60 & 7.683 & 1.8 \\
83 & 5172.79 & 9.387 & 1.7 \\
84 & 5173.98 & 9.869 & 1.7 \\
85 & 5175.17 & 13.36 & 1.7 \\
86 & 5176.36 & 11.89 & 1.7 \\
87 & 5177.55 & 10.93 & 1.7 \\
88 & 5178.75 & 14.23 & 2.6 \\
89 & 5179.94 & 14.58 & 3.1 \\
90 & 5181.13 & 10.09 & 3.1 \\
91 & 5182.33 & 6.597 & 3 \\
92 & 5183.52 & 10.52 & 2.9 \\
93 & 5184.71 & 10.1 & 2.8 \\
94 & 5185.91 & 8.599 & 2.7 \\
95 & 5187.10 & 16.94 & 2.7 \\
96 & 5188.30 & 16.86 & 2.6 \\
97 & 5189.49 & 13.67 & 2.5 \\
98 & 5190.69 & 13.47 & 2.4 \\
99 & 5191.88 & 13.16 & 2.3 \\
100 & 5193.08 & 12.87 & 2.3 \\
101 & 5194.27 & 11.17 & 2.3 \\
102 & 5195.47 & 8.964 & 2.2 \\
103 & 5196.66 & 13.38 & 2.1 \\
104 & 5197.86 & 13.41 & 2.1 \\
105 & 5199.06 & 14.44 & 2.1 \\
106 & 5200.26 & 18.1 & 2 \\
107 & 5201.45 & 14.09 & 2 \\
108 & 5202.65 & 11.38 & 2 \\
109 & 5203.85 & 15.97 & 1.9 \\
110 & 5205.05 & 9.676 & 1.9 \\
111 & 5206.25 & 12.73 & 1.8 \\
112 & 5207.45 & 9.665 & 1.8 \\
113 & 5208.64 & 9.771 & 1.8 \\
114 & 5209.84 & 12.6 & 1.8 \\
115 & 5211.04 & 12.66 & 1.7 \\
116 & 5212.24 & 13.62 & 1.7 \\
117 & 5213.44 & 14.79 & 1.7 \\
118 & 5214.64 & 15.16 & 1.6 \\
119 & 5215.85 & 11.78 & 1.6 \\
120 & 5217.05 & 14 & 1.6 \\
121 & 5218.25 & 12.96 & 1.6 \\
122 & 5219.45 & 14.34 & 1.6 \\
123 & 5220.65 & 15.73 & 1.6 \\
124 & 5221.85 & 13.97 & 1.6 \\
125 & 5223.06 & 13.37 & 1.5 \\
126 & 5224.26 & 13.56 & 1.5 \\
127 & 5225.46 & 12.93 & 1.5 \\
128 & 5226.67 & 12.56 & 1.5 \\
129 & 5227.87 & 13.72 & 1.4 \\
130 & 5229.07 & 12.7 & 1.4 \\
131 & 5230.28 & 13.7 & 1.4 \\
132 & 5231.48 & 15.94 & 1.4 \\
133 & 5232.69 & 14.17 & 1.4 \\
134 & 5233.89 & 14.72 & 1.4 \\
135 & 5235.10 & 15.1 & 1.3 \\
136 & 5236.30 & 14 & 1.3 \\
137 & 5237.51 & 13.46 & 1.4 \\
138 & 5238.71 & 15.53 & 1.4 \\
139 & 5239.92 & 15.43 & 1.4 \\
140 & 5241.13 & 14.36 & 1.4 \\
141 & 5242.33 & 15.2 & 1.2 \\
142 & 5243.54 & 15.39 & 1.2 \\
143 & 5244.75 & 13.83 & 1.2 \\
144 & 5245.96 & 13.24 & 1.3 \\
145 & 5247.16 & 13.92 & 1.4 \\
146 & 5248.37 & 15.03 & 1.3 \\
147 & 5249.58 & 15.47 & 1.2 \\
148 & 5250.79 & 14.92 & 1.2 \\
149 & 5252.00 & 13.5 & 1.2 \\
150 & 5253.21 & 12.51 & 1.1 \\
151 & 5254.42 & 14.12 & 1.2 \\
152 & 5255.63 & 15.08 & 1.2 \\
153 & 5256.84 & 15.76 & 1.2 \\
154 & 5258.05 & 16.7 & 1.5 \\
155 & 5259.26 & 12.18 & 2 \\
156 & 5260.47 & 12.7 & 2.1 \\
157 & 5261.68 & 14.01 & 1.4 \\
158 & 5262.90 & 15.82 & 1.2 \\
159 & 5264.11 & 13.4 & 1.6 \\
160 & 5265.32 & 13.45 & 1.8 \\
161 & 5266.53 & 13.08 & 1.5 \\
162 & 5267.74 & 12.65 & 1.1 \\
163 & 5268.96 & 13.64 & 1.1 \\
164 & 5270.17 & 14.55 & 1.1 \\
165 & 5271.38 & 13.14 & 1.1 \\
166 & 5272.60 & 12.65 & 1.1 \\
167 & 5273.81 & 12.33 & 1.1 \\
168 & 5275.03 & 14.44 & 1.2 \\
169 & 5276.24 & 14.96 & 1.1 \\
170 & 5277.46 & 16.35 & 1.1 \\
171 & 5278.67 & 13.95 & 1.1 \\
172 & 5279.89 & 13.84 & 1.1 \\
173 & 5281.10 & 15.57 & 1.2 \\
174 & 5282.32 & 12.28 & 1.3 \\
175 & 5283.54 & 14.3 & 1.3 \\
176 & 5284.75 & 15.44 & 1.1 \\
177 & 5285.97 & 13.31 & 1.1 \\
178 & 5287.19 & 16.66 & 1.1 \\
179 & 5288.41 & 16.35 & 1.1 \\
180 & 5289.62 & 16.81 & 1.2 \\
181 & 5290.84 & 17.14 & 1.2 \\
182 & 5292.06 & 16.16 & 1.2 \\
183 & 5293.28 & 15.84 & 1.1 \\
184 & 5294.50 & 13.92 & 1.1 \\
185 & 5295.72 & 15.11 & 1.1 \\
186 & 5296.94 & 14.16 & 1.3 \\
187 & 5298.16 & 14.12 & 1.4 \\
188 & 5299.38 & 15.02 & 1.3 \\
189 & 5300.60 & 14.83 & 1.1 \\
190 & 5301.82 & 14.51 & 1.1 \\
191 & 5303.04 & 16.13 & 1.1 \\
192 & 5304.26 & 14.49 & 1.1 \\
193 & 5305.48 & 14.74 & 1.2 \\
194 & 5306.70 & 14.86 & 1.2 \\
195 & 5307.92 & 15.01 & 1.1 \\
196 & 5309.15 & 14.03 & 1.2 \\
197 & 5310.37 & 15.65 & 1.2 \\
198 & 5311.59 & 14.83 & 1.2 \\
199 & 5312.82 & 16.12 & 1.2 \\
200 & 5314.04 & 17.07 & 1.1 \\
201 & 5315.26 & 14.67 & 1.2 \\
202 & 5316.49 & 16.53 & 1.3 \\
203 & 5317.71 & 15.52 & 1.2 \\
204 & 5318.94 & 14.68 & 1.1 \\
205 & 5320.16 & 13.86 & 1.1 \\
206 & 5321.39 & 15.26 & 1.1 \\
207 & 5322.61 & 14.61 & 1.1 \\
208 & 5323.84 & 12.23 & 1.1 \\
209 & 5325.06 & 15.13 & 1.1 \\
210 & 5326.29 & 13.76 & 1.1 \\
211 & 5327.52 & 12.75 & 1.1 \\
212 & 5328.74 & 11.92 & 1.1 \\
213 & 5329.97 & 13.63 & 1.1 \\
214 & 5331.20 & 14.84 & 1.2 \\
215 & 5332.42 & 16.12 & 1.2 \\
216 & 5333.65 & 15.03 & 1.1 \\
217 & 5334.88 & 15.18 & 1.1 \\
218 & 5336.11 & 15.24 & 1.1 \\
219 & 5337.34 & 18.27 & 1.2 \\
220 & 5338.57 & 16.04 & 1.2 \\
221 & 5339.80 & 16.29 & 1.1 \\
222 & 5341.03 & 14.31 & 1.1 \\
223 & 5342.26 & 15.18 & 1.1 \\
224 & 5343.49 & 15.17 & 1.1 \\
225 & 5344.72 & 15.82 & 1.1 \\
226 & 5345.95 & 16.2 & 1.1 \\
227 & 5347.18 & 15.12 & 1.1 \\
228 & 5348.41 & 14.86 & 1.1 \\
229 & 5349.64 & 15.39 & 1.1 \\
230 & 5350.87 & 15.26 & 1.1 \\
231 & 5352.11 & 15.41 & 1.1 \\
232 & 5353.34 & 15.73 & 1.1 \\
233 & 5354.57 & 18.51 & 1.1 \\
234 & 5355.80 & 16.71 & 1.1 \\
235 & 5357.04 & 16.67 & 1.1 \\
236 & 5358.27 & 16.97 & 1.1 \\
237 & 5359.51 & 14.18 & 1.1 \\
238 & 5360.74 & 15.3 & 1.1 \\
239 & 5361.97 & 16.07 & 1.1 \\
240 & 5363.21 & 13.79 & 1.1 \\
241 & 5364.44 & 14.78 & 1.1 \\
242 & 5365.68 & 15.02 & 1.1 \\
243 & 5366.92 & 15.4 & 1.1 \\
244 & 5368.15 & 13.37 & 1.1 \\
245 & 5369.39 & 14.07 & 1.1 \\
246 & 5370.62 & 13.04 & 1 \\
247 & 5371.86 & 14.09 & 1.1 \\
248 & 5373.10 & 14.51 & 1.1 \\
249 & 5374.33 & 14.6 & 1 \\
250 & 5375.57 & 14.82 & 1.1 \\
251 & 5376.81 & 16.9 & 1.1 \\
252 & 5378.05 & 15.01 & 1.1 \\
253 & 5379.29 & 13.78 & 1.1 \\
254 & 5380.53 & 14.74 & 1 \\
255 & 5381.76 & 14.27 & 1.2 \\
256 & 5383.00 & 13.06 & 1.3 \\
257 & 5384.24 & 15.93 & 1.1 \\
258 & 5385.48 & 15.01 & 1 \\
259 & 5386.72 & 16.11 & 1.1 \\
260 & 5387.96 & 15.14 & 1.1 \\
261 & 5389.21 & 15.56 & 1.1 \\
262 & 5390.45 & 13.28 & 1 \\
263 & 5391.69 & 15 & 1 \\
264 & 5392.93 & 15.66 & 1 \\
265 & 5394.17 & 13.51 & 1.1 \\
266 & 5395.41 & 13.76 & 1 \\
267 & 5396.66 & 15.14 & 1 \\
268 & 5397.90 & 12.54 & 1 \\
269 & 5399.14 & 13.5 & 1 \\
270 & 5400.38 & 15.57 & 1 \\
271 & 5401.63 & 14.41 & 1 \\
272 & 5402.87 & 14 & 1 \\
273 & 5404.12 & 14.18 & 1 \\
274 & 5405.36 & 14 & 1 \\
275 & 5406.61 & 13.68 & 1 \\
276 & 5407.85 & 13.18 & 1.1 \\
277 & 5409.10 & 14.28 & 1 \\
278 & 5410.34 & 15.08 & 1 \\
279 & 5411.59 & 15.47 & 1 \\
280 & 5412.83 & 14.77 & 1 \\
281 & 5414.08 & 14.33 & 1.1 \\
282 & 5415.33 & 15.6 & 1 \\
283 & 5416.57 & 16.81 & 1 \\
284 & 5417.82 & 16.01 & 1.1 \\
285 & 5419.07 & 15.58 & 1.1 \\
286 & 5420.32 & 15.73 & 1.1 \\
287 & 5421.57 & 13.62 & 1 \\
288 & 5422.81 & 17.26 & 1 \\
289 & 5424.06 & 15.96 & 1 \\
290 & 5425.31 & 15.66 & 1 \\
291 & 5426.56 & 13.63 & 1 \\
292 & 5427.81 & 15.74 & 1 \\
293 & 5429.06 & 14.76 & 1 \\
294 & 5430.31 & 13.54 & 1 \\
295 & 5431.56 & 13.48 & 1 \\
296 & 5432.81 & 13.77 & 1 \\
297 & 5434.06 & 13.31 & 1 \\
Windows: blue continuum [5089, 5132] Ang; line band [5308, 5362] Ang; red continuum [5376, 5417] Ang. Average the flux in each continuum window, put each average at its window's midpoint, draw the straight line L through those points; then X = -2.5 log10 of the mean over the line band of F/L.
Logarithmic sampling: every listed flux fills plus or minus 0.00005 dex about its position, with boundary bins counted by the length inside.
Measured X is -0.08 mag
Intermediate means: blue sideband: 12.7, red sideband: 14.6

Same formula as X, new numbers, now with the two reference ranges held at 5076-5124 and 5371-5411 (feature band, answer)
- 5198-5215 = 0.020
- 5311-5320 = -0.109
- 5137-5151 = 0.036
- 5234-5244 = -0.091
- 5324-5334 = 0.007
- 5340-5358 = -0.111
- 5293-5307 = -0.063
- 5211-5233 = -0.023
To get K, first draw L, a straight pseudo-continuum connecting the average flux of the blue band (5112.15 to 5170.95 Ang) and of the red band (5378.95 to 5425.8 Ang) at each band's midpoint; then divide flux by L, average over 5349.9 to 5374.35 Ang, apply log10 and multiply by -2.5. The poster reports -0.06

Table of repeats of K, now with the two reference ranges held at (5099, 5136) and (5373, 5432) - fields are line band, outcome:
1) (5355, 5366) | -0.08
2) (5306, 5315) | -0.09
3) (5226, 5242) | -0.06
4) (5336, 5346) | -0.11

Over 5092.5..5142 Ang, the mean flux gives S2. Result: 12.7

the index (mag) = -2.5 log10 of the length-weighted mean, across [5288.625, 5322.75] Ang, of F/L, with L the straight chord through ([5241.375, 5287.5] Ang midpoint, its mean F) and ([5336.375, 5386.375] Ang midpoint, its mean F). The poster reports -0.043 mag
